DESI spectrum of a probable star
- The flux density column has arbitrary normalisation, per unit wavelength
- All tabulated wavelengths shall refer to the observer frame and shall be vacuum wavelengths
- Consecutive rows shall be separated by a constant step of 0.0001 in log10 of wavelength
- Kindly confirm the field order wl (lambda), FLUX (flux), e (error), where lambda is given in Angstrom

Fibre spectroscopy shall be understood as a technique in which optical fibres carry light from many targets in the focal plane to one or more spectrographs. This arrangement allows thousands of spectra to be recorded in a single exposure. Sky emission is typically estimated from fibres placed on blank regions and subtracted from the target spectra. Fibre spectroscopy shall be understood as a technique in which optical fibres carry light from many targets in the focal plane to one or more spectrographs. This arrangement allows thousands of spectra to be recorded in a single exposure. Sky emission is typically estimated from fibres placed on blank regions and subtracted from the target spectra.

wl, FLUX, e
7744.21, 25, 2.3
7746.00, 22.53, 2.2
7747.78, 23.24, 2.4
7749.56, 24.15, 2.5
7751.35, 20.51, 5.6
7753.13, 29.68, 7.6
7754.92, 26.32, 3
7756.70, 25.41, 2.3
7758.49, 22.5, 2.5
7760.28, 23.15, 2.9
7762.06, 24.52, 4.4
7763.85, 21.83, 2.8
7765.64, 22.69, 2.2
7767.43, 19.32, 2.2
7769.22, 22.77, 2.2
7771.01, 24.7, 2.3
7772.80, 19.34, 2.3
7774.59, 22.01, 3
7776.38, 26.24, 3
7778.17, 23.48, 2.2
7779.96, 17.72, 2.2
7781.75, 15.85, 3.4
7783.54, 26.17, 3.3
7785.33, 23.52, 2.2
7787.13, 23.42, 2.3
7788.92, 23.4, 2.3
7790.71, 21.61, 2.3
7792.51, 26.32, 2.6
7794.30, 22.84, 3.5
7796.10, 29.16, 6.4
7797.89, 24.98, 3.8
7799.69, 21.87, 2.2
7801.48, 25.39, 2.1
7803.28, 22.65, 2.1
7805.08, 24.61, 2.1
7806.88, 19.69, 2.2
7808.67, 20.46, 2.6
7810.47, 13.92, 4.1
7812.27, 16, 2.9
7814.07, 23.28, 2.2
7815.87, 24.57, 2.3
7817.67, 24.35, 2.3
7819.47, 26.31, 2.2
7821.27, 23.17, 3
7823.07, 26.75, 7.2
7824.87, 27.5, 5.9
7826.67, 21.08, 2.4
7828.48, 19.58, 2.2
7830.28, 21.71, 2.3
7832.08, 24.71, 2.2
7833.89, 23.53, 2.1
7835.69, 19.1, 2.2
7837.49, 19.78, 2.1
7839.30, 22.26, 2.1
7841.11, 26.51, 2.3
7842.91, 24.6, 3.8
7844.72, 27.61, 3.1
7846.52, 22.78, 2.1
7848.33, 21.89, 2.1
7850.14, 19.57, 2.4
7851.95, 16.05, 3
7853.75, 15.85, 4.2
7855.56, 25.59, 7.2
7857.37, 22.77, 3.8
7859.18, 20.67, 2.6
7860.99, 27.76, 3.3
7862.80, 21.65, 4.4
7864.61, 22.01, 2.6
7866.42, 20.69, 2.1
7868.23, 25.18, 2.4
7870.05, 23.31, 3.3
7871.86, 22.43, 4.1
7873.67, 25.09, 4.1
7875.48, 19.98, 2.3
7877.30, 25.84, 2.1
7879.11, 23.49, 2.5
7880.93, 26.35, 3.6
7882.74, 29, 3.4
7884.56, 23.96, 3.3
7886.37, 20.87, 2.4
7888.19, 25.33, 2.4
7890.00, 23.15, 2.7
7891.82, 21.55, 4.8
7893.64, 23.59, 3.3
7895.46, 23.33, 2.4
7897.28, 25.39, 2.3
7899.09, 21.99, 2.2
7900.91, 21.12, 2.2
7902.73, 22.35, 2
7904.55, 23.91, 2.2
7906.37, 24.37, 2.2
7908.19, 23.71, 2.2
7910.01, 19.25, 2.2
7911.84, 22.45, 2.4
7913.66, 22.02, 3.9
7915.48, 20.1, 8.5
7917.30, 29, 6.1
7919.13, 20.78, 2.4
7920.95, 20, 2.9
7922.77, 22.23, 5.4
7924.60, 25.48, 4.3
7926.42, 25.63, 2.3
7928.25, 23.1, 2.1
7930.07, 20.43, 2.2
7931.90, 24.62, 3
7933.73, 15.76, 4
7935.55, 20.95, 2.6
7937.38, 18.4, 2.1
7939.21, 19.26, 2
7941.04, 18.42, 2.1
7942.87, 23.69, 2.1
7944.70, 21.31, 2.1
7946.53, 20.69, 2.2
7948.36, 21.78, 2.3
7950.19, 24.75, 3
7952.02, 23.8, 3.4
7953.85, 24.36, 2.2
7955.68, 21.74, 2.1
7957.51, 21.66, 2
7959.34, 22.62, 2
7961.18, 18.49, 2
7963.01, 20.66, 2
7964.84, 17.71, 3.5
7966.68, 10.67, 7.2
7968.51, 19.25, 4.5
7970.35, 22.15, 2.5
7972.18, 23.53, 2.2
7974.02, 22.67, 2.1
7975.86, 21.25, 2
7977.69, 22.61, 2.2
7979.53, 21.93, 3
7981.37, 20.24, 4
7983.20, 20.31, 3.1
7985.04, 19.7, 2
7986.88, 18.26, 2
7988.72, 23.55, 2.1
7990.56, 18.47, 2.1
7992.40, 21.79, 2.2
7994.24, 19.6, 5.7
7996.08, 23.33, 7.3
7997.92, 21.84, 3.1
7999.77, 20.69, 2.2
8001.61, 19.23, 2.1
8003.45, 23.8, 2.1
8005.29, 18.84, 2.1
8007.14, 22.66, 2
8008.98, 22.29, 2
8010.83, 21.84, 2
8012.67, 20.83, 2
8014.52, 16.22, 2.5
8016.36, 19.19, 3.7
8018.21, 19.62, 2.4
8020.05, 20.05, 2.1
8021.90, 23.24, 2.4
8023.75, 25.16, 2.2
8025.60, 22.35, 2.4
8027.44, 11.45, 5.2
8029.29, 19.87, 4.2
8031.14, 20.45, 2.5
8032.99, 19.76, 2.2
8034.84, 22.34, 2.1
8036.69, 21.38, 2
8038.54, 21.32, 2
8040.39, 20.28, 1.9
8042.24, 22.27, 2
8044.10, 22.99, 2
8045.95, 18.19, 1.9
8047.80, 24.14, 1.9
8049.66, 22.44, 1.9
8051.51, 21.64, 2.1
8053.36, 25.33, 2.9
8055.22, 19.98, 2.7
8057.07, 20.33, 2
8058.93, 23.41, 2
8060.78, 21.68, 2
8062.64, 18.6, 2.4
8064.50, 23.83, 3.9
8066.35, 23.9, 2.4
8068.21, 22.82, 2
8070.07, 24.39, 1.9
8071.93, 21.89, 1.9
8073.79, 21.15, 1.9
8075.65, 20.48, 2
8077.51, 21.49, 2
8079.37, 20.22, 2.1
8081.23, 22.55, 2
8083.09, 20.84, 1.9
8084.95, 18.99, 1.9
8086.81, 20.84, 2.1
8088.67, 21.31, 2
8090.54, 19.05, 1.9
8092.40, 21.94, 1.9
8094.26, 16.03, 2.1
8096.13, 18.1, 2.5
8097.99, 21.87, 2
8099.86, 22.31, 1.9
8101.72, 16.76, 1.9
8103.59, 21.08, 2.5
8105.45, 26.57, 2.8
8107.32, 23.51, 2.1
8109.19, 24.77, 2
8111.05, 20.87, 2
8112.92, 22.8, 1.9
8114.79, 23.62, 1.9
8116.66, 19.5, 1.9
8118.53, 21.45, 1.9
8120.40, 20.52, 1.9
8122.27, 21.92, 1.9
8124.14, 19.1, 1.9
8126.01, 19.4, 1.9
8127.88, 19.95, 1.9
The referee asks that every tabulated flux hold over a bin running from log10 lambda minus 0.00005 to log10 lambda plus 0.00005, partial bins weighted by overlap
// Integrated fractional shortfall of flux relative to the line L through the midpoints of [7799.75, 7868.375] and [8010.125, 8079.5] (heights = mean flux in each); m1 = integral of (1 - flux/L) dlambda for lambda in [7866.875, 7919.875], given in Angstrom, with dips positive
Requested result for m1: -3.2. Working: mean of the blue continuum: 22.4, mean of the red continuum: 21.2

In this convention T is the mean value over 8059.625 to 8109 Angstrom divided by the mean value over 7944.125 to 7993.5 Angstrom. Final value 1.0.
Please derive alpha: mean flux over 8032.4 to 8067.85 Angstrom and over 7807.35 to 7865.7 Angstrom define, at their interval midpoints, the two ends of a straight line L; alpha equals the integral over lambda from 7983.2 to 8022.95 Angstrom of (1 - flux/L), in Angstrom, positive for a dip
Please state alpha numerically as 2.17 Angstrom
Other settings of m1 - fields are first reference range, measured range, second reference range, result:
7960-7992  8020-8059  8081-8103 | -2.4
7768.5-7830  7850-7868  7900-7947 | 0.7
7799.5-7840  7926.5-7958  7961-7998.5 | -1.1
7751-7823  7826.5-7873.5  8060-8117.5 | 0.6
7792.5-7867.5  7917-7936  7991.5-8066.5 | -0.4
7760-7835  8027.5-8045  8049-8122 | 0.8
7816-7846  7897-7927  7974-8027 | -0.6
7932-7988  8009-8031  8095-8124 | 1.0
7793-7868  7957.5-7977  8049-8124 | 1.8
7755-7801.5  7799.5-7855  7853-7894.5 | 2.5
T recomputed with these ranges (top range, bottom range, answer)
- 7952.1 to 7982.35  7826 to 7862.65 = 0.94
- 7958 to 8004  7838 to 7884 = 0.89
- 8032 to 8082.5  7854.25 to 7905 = 0.93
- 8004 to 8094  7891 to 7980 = 0.97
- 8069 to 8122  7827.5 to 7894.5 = 0.93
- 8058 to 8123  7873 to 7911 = 0.91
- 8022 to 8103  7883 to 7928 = 0.91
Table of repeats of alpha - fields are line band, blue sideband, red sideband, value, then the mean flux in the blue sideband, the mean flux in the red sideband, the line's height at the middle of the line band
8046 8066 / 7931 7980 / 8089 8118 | -0.83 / 20.9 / 21.3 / 21.1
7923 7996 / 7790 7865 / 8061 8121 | 3.11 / 22.7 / 21.4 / 22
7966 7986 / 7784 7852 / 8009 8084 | 1.16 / 22.9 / 21.3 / 21.8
